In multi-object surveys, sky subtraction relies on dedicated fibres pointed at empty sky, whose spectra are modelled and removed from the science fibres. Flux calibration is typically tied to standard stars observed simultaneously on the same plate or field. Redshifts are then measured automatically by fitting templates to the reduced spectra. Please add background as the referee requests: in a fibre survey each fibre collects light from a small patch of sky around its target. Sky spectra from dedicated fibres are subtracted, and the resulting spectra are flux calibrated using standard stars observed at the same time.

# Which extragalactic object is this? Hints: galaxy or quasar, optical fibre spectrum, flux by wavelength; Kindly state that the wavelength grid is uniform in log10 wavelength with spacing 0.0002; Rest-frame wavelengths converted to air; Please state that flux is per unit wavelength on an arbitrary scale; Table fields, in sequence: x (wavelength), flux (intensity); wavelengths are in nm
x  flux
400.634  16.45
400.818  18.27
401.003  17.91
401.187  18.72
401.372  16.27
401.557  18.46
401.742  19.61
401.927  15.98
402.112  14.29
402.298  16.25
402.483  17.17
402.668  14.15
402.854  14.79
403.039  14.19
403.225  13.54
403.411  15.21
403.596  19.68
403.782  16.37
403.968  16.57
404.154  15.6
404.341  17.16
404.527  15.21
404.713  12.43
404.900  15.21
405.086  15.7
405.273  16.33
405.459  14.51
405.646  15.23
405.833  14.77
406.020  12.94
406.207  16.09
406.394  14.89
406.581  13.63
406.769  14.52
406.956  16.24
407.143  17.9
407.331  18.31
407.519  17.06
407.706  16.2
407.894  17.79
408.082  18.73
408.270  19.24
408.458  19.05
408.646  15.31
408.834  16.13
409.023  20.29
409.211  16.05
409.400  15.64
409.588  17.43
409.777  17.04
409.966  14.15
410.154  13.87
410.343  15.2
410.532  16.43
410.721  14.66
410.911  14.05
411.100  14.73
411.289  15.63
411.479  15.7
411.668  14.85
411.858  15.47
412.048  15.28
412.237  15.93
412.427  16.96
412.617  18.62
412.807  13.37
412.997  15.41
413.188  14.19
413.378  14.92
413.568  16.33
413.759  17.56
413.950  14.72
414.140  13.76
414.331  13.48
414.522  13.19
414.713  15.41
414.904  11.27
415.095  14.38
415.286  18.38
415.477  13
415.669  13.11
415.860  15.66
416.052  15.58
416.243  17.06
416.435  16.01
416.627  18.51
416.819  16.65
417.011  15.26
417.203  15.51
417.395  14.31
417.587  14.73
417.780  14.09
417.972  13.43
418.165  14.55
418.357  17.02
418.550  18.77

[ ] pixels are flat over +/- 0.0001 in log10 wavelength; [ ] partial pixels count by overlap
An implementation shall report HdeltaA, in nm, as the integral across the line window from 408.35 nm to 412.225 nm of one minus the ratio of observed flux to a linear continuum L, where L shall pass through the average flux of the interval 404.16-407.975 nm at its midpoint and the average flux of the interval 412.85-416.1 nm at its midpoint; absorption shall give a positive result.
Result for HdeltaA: -0.182 nm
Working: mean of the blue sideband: 15.6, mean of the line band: 15.9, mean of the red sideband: 14.7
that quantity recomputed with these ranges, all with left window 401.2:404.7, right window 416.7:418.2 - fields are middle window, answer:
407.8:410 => -0.241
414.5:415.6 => 0.056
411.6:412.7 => -0.062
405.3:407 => 0.114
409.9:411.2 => 0.061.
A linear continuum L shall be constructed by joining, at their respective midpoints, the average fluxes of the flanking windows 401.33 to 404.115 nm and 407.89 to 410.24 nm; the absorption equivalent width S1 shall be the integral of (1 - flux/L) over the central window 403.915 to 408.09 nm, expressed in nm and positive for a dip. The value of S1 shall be 0.22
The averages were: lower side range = 16.2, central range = 15.7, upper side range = 17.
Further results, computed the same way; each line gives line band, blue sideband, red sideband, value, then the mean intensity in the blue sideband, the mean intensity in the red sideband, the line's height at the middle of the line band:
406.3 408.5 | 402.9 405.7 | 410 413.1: -0.21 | 15.5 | 15.4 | 15.5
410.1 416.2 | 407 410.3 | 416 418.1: 0.44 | 17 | 15.5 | 16.2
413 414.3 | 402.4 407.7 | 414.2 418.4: 0.00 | 15.6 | 15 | 15.1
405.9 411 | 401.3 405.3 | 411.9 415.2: -0.26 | 15.9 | 15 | 15.5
